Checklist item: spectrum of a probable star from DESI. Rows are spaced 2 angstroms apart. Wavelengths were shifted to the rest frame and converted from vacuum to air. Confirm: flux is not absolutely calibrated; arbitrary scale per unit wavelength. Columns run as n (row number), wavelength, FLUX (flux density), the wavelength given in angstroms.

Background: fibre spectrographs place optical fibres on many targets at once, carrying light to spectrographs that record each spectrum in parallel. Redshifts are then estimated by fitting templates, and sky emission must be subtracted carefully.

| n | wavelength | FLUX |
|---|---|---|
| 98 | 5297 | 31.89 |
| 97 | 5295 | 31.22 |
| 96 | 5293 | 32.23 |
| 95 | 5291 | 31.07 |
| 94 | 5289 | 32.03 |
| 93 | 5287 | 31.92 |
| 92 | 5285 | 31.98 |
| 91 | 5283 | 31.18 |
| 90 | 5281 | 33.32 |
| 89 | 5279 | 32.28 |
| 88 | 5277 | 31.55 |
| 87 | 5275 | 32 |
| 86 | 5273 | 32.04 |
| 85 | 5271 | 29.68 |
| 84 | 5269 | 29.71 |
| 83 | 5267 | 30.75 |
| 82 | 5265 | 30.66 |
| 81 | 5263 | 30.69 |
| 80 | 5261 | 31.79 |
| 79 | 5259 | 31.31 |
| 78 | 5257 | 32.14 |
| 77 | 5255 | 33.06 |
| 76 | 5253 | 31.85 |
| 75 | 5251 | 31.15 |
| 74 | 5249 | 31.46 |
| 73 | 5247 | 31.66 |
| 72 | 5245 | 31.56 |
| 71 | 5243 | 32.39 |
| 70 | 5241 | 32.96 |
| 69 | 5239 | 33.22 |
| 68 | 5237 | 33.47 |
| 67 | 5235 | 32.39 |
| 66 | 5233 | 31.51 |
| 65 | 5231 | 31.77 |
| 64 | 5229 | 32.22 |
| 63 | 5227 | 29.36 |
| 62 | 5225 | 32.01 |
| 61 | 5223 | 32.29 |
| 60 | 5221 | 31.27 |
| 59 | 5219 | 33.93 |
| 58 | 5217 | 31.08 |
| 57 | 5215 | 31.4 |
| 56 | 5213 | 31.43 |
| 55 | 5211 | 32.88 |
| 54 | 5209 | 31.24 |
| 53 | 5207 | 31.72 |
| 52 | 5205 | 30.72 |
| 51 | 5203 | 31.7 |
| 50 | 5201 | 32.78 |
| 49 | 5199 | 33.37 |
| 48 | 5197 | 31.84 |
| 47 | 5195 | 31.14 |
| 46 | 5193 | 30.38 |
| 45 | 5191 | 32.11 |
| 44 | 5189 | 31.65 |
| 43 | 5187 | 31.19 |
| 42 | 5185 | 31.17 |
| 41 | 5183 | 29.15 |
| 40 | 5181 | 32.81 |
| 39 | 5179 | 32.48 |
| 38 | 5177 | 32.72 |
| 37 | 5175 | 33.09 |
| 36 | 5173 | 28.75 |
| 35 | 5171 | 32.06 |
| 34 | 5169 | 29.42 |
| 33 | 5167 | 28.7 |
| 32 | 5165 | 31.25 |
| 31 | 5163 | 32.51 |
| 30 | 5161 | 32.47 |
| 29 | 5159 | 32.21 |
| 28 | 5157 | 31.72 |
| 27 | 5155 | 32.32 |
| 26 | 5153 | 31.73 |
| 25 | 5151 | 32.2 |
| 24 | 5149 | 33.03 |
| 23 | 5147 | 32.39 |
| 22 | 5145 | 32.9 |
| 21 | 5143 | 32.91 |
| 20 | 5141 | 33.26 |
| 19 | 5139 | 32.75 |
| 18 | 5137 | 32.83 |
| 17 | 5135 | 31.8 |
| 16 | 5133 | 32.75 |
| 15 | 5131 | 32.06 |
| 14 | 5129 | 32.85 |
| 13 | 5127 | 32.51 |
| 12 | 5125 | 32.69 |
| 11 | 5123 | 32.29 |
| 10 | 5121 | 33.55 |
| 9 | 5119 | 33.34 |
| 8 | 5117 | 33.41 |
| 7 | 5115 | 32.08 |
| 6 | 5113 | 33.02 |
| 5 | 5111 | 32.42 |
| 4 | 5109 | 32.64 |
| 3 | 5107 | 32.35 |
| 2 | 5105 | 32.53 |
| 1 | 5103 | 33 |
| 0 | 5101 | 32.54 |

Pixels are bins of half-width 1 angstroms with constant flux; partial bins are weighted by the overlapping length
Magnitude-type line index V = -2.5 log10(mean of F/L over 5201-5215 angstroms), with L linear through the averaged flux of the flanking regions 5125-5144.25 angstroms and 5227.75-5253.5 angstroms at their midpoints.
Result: 0.02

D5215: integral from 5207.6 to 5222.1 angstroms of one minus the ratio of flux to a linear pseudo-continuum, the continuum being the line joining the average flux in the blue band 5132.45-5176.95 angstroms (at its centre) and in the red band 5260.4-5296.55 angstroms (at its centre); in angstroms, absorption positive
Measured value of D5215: -0.1 angstroms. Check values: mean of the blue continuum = 32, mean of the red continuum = 31.5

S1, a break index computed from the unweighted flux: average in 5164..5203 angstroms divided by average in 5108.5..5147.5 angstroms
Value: 1.0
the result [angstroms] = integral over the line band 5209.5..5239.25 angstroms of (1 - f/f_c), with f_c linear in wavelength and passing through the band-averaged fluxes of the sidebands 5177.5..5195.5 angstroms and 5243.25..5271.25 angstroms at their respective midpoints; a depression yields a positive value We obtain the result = -0.6 angstroms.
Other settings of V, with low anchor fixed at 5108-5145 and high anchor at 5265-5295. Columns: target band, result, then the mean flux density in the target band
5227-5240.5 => -0.01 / 32.2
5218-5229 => 0.01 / 31.8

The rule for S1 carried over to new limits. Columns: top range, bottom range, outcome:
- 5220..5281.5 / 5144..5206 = 1.00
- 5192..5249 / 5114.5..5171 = 0.99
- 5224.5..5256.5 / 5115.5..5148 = 0.98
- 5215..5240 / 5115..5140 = 0.98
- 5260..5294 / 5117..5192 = 0.98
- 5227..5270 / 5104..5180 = 0.98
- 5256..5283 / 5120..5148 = 0.96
